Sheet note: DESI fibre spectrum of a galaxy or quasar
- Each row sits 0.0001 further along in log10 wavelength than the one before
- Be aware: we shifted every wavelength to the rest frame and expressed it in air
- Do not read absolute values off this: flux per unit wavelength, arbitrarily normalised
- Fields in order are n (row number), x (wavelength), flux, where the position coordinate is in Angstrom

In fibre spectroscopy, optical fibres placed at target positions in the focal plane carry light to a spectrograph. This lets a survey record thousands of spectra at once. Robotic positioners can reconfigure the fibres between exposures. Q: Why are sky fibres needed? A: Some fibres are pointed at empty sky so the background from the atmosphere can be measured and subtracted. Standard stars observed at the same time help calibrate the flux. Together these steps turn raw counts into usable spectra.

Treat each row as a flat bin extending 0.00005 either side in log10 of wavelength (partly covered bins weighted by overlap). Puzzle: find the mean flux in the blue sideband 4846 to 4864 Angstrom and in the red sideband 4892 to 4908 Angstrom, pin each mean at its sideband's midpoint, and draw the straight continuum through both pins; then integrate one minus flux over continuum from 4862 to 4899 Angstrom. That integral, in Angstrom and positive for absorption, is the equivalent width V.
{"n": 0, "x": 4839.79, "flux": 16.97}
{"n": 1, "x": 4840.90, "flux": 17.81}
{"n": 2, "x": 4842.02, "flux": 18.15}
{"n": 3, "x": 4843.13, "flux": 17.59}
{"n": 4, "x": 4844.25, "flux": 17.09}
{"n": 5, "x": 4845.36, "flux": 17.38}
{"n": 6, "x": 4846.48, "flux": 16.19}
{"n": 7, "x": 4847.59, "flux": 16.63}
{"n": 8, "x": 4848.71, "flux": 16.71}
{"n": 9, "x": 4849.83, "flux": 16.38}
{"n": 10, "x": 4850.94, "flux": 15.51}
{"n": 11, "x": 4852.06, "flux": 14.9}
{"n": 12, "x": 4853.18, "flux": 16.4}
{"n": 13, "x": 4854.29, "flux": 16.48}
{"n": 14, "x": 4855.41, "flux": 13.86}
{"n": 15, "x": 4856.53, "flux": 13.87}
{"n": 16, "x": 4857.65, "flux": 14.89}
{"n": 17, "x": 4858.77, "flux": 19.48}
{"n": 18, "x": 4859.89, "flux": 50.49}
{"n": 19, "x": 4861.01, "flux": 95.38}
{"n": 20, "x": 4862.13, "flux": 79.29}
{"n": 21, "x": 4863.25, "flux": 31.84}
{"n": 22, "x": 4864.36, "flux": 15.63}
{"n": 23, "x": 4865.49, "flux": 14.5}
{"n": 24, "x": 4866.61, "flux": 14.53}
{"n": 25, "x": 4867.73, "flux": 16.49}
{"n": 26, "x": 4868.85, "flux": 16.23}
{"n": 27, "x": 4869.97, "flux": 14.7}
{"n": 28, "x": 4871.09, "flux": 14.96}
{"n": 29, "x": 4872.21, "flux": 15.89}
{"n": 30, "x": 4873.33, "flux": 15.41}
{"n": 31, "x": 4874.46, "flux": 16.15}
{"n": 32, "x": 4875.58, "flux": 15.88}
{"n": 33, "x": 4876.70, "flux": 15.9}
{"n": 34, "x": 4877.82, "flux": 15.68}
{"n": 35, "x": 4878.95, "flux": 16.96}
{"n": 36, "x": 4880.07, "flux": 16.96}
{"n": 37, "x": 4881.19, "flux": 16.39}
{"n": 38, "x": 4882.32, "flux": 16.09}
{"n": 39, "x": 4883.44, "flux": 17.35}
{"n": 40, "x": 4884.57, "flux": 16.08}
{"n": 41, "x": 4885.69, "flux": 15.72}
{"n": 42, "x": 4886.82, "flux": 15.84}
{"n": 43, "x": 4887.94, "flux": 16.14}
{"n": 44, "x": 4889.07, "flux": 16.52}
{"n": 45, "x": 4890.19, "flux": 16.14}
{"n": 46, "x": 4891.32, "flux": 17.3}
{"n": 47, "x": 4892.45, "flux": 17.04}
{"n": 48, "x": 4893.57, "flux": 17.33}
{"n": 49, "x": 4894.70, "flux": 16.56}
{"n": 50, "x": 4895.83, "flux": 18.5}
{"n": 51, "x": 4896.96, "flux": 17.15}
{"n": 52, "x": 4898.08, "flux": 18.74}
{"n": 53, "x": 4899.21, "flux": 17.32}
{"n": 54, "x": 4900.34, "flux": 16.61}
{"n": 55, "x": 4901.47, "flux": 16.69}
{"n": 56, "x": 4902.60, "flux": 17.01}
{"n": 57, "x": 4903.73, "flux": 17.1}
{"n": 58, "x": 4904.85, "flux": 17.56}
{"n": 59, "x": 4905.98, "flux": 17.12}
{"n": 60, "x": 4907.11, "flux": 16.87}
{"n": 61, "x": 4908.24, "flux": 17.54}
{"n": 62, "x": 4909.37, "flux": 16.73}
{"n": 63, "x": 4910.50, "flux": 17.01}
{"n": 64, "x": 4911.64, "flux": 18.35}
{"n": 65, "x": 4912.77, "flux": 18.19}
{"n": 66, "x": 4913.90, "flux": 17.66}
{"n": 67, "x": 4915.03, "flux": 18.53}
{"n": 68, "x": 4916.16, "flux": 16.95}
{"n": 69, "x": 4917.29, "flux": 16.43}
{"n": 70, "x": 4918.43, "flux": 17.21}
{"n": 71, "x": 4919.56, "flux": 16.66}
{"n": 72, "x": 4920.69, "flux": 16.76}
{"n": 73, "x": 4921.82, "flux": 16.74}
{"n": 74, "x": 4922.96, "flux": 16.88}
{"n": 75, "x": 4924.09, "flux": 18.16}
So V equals 6.6 Angstrom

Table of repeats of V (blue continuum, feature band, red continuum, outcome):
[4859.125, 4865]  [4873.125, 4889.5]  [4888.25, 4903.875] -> 8.0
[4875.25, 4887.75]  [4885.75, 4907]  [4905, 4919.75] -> -0.3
